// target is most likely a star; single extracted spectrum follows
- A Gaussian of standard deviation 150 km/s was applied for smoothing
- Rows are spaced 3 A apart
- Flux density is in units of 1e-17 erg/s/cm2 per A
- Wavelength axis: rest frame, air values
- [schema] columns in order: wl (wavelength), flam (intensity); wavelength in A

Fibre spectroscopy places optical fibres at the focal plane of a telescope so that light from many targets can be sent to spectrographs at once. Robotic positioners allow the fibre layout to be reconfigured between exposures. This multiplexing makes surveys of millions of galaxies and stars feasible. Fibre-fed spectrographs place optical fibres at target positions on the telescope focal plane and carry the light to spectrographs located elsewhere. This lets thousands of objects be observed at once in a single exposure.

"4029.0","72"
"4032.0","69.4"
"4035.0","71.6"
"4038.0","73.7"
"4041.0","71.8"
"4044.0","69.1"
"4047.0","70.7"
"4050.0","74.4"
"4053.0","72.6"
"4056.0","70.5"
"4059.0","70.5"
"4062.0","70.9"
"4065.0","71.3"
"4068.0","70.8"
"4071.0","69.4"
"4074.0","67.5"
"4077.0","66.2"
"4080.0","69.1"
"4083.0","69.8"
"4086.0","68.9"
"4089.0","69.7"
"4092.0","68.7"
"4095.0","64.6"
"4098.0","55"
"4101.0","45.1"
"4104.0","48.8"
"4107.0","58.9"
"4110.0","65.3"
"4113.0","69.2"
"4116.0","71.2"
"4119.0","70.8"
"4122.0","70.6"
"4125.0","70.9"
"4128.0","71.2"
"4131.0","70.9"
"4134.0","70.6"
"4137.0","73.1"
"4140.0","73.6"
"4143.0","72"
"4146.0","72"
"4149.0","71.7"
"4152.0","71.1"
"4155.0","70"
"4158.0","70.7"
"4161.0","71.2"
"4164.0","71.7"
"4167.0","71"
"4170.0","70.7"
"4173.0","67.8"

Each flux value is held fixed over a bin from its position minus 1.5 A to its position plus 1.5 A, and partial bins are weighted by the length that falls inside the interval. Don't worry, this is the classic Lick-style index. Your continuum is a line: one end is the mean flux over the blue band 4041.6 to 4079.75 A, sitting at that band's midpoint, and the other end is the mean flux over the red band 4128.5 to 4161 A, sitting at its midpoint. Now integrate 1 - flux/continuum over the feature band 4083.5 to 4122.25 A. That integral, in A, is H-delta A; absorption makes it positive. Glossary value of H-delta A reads 4.04 A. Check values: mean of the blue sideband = 70.3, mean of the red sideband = 71.5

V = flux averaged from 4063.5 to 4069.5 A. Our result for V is 71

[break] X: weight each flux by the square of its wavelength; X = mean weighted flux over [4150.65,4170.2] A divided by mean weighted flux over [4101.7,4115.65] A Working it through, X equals 1.2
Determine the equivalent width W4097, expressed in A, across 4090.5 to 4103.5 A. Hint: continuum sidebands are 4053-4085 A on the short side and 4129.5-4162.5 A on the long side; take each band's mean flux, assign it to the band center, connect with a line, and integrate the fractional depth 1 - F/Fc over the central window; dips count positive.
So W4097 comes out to 2.4 A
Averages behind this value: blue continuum 69.7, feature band 57.6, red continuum 71.5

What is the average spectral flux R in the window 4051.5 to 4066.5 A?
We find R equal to 71.2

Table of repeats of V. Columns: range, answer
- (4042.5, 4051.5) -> 71.4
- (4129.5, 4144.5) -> 72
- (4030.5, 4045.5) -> 71.1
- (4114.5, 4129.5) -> 70.9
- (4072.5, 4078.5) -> 66.9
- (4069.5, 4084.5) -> 68.4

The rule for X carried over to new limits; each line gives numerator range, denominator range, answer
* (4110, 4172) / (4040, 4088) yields 1.05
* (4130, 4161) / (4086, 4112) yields 1.22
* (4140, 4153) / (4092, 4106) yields 1.33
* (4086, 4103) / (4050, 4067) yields 0.87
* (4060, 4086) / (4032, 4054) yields 0.98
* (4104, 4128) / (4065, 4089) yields 0.99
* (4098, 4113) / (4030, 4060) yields 0.81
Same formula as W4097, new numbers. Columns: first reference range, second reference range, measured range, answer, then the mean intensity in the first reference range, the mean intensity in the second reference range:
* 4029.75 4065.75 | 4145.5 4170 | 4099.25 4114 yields 2.9 A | 71.4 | 71.1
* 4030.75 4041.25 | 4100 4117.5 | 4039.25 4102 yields -1.8 A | 71.7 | 60.2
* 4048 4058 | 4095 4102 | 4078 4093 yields -2.6 A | 72.3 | 53.5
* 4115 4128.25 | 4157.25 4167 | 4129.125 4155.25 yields -0.3 A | 70.9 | 71.2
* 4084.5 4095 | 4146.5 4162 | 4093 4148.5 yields 2.6 A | 68.5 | 71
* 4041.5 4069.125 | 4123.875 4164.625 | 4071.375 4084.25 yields 0.6 A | 71.2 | 71.5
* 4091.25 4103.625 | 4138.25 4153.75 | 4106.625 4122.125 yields -1.5 A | 56.9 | 72.1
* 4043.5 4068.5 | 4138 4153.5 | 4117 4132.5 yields 0.2 A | 71.3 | 72.1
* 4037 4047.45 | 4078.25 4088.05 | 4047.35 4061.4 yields -0.2 A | 71.3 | 69.2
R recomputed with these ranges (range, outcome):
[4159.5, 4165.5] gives 71.5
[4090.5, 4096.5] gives 66.6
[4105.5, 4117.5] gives 66.1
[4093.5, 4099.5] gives 59.8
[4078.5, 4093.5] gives 69.2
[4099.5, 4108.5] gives 50.9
